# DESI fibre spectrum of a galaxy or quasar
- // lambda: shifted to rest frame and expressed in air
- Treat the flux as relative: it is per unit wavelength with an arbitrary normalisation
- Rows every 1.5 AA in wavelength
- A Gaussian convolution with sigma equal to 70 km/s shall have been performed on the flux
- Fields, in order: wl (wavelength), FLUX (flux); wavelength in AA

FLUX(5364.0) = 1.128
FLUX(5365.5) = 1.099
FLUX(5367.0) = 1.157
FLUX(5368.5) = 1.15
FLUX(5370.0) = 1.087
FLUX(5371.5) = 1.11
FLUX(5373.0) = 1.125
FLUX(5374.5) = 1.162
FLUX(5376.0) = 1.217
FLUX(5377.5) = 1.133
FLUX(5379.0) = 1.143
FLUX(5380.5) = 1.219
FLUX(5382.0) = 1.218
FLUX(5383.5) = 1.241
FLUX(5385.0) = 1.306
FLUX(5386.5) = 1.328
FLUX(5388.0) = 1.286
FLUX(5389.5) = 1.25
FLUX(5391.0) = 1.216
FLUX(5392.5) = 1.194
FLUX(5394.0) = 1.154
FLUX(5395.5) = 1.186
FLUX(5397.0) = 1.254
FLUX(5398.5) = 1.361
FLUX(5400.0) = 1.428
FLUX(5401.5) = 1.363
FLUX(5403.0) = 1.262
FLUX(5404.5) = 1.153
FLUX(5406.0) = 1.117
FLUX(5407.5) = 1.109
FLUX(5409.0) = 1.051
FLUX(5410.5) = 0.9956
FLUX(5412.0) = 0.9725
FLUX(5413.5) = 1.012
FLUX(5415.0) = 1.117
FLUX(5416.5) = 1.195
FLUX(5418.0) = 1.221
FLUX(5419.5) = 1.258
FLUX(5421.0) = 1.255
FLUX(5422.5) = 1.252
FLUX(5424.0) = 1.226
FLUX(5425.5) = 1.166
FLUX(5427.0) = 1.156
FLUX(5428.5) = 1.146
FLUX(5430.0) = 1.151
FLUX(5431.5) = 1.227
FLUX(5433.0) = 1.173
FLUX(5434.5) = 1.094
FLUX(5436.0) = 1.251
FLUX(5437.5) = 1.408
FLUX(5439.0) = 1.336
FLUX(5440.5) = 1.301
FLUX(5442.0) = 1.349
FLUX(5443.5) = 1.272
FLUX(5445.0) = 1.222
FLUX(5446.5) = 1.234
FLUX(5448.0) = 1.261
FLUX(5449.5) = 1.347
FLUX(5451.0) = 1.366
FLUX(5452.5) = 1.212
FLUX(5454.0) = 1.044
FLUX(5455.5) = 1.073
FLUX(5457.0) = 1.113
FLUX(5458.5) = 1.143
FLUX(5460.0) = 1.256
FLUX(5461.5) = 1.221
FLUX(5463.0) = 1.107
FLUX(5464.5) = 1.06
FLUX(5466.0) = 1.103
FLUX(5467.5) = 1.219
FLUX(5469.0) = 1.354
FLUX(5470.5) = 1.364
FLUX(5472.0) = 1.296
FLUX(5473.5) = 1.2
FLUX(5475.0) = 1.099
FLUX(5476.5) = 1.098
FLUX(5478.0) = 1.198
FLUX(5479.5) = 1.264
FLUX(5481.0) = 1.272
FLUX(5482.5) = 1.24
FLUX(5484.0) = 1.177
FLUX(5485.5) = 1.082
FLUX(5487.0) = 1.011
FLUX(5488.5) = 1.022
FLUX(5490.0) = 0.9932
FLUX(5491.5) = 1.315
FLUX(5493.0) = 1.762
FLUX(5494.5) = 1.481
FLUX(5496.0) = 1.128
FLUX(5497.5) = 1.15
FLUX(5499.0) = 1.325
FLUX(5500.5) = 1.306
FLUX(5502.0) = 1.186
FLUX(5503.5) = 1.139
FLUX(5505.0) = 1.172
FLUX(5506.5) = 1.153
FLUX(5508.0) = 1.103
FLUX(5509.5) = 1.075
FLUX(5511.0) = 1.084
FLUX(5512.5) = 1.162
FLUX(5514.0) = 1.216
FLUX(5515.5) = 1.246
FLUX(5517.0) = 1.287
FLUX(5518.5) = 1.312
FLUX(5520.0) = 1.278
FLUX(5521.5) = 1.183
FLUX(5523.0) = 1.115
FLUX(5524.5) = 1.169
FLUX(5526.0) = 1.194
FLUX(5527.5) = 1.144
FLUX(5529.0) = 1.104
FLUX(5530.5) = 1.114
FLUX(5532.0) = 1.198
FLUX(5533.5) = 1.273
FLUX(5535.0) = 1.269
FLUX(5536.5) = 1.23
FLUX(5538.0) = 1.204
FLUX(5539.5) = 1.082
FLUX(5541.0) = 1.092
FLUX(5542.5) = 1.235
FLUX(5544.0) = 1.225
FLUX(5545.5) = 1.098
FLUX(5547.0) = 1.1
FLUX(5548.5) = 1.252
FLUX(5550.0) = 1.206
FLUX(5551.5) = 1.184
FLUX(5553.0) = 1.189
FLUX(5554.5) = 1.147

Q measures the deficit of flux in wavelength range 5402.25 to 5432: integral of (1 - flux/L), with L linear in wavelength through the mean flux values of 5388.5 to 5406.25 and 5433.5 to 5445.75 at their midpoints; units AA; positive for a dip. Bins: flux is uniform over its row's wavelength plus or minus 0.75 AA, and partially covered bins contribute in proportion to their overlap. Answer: 2.6 AA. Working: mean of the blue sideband 1.25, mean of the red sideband 1.28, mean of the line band 1.15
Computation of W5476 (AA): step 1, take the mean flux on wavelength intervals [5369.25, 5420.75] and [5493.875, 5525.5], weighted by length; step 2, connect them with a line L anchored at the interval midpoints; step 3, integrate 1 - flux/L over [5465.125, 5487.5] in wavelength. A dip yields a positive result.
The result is 0.0 AA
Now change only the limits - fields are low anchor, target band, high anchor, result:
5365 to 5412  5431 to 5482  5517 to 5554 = -1.3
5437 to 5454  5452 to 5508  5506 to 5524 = 1.8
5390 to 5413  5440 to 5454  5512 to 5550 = -1.0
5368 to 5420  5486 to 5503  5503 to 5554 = -0.8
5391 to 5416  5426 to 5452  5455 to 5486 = -1.5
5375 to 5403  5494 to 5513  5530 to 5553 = 0.2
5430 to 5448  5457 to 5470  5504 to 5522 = 0.5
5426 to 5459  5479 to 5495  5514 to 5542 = -0.3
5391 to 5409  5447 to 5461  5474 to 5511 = 0.1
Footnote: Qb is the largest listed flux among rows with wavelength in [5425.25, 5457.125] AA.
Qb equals 1.408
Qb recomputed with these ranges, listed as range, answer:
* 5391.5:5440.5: 1.428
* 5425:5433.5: 1.227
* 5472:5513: 1.762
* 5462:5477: 1.364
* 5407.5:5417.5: 1.195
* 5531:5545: 1.273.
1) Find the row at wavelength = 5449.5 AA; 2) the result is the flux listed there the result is 1.347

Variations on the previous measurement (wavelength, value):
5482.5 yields 1.24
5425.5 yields 1.166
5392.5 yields 1.194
